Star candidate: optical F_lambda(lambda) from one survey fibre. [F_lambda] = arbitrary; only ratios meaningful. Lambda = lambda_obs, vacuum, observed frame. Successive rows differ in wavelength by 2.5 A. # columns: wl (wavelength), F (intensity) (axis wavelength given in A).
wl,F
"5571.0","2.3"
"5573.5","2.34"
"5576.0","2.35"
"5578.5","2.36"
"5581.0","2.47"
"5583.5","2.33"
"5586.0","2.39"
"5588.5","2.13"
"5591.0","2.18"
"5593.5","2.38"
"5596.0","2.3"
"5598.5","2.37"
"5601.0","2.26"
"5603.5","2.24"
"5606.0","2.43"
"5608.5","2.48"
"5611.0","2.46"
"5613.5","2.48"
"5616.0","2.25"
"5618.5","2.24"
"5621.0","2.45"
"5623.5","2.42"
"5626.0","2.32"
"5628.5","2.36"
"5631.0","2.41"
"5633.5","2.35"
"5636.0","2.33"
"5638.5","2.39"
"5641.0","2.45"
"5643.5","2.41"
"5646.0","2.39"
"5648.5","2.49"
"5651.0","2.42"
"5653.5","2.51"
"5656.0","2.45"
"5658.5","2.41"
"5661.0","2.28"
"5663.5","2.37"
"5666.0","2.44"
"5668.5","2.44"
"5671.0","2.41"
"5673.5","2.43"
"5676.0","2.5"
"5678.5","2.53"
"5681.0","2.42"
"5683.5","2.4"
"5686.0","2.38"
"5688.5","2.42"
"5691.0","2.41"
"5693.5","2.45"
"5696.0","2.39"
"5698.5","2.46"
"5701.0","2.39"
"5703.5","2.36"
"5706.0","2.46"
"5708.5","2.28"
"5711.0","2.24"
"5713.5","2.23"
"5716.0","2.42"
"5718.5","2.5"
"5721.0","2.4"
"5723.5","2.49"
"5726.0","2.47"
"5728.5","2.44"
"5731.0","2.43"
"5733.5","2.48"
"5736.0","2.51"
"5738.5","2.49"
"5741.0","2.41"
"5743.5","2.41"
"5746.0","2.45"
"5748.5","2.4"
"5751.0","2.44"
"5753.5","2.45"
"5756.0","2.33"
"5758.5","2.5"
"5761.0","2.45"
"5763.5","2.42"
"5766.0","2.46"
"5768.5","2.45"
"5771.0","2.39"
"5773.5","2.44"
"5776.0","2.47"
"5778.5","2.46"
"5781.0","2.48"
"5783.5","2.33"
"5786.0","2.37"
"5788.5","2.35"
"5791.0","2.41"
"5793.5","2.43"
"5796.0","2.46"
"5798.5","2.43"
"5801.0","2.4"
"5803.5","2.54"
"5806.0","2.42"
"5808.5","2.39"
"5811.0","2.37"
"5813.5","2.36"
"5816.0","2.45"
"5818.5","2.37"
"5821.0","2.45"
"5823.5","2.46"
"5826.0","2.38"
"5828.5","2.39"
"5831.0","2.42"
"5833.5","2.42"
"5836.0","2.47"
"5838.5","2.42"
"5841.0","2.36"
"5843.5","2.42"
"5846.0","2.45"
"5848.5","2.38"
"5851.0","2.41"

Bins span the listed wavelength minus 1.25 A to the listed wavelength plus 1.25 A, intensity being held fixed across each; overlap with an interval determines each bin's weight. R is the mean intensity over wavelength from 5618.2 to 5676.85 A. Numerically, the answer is 2.4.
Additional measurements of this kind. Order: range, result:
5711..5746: 2.43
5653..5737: 2.42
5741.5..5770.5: 2.43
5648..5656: 2.47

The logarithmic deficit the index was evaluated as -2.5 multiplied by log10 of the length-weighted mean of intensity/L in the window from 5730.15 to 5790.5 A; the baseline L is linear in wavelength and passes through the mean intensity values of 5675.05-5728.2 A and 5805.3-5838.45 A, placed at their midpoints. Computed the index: -0.01 mag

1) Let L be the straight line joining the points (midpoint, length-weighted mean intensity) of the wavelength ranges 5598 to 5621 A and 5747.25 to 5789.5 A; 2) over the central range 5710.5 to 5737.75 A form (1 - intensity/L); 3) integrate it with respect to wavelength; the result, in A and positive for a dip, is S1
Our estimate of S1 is -0.2 A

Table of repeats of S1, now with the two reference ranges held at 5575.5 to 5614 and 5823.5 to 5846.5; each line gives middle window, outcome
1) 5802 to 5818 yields -0.1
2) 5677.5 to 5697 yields -0.4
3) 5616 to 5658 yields -0.6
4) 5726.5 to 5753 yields -0.6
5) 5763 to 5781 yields -0.4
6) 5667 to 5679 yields -0.4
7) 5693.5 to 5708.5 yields -0.2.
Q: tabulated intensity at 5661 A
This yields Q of 2.28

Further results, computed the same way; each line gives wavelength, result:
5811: 2.37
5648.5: 2.49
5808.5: 2.39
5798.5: 2.43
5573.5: 2.34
